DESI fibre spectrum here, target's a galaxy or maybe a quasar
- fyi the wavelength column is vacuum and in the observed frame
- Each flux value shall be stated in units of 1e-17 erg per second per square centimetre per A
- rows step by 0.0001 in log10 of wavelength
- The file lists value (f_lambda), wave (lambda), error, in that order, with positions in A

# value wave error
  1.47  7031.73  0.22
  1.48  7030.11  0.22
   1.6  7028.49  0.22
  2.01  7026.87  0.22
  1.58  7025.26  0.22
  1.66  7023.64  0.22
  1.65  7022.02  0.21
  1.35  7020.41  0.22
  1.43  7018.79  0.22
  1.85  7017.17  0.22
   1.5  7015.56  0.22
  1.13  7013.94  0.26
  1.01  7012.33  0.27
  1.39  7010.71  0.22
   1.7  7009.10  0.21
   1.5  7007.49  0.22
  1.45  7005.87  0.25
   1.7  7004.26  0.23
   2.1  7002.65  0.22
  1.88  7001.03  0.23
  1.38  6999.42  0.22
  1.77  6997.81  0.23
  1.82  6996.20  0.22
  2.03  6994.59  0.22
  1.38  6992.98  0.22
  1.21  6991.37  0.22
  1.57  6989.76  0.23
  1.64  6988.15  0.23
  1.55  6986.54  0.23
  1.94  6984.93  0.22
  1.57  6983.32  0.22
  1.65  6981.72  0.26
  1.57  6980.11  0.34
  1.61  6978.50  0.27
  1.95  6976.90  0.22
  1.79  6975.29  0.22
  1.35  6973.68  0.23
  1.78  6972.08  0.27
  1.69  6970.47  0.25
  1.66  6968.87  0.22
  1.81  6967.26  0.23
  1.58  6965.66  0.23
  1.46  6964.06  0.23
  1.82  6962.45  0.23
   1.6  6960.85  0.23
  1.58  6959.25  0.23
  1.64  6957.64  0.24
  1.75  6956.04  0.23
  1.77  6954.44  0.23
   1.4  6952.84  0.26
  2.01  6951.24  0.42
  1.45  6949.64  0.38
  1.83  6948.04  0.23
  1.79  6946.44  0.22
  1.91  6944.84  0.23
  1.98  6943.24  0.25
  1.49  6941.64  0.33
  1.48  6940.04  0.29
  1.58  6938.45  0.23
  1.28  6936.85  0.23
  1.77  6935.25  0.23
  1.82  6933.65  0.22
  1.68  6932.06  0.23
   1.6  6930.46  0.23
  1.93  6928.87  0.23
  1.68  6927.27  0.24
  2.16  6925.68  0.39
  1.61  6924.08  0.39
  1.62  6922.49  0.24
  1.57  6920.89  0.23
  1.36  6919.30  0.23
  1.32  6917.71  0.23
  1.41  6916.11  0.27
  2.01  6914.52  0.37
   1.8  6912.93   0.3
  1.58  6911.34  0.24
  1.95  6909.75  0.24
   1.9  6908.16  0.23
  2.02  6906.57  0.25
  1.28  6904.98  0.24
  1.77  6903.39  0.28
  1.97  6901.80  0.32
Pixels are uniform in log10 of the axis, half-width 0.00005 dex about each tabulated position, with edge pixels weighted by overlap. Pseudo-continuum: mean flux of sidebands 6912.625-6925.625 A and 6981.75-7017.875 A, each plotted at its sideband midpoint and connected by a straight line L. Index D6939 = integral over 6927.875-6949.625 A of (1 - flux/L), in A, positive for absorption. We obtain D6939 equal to -1.2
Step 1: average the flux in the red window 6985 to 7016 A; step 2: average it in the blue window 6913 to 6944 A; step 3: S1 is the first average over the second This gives 0.95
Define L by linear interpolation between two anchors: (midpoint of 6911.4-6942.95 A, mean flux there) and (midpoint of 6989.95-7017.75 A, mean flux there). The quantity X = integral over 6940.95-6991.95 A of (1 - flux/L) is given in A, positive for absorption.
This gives -2.0 A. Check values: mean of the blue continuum 1.64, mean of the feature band 1.67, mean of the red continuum 1.57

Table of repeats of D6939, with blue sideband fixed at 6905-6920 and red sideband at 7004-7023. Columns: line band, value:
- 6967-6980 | -1.2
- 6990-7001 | -0.8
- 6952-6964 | -0.4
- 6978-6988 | -0.8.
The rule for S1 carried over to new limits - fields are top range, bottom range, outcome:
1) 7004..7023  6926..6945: 0.87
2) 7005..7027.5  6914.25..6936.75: 0.91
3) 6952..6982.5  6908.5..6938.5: 0.99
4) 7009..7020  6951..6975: 0.85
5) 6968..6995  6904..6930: 0.96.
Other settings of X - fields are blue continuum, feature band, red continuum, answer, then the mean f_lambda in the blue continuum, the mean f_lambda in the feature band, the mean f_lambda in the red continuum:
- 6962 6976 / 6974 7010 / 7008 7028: -1.7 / 1.65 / 1.67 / 1.52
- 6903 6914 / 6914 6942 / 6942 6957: 2.1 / 1.76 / 1.63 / 1.76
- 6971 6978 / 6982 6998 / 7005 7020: -0.4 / 1.71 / 1.64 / 1.44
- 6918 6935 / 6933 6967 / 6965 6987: 0.4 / 1.69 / 1.67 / 1.68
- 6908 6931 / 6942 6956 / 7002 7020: -1.0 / 1.7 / 1.76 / 1.51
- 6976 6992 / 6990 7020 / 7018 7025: 0.2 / 1.63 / 1.57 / 1.53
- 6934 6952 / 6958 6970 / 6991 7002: 0.2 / 1.69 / 1.65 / 1.66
